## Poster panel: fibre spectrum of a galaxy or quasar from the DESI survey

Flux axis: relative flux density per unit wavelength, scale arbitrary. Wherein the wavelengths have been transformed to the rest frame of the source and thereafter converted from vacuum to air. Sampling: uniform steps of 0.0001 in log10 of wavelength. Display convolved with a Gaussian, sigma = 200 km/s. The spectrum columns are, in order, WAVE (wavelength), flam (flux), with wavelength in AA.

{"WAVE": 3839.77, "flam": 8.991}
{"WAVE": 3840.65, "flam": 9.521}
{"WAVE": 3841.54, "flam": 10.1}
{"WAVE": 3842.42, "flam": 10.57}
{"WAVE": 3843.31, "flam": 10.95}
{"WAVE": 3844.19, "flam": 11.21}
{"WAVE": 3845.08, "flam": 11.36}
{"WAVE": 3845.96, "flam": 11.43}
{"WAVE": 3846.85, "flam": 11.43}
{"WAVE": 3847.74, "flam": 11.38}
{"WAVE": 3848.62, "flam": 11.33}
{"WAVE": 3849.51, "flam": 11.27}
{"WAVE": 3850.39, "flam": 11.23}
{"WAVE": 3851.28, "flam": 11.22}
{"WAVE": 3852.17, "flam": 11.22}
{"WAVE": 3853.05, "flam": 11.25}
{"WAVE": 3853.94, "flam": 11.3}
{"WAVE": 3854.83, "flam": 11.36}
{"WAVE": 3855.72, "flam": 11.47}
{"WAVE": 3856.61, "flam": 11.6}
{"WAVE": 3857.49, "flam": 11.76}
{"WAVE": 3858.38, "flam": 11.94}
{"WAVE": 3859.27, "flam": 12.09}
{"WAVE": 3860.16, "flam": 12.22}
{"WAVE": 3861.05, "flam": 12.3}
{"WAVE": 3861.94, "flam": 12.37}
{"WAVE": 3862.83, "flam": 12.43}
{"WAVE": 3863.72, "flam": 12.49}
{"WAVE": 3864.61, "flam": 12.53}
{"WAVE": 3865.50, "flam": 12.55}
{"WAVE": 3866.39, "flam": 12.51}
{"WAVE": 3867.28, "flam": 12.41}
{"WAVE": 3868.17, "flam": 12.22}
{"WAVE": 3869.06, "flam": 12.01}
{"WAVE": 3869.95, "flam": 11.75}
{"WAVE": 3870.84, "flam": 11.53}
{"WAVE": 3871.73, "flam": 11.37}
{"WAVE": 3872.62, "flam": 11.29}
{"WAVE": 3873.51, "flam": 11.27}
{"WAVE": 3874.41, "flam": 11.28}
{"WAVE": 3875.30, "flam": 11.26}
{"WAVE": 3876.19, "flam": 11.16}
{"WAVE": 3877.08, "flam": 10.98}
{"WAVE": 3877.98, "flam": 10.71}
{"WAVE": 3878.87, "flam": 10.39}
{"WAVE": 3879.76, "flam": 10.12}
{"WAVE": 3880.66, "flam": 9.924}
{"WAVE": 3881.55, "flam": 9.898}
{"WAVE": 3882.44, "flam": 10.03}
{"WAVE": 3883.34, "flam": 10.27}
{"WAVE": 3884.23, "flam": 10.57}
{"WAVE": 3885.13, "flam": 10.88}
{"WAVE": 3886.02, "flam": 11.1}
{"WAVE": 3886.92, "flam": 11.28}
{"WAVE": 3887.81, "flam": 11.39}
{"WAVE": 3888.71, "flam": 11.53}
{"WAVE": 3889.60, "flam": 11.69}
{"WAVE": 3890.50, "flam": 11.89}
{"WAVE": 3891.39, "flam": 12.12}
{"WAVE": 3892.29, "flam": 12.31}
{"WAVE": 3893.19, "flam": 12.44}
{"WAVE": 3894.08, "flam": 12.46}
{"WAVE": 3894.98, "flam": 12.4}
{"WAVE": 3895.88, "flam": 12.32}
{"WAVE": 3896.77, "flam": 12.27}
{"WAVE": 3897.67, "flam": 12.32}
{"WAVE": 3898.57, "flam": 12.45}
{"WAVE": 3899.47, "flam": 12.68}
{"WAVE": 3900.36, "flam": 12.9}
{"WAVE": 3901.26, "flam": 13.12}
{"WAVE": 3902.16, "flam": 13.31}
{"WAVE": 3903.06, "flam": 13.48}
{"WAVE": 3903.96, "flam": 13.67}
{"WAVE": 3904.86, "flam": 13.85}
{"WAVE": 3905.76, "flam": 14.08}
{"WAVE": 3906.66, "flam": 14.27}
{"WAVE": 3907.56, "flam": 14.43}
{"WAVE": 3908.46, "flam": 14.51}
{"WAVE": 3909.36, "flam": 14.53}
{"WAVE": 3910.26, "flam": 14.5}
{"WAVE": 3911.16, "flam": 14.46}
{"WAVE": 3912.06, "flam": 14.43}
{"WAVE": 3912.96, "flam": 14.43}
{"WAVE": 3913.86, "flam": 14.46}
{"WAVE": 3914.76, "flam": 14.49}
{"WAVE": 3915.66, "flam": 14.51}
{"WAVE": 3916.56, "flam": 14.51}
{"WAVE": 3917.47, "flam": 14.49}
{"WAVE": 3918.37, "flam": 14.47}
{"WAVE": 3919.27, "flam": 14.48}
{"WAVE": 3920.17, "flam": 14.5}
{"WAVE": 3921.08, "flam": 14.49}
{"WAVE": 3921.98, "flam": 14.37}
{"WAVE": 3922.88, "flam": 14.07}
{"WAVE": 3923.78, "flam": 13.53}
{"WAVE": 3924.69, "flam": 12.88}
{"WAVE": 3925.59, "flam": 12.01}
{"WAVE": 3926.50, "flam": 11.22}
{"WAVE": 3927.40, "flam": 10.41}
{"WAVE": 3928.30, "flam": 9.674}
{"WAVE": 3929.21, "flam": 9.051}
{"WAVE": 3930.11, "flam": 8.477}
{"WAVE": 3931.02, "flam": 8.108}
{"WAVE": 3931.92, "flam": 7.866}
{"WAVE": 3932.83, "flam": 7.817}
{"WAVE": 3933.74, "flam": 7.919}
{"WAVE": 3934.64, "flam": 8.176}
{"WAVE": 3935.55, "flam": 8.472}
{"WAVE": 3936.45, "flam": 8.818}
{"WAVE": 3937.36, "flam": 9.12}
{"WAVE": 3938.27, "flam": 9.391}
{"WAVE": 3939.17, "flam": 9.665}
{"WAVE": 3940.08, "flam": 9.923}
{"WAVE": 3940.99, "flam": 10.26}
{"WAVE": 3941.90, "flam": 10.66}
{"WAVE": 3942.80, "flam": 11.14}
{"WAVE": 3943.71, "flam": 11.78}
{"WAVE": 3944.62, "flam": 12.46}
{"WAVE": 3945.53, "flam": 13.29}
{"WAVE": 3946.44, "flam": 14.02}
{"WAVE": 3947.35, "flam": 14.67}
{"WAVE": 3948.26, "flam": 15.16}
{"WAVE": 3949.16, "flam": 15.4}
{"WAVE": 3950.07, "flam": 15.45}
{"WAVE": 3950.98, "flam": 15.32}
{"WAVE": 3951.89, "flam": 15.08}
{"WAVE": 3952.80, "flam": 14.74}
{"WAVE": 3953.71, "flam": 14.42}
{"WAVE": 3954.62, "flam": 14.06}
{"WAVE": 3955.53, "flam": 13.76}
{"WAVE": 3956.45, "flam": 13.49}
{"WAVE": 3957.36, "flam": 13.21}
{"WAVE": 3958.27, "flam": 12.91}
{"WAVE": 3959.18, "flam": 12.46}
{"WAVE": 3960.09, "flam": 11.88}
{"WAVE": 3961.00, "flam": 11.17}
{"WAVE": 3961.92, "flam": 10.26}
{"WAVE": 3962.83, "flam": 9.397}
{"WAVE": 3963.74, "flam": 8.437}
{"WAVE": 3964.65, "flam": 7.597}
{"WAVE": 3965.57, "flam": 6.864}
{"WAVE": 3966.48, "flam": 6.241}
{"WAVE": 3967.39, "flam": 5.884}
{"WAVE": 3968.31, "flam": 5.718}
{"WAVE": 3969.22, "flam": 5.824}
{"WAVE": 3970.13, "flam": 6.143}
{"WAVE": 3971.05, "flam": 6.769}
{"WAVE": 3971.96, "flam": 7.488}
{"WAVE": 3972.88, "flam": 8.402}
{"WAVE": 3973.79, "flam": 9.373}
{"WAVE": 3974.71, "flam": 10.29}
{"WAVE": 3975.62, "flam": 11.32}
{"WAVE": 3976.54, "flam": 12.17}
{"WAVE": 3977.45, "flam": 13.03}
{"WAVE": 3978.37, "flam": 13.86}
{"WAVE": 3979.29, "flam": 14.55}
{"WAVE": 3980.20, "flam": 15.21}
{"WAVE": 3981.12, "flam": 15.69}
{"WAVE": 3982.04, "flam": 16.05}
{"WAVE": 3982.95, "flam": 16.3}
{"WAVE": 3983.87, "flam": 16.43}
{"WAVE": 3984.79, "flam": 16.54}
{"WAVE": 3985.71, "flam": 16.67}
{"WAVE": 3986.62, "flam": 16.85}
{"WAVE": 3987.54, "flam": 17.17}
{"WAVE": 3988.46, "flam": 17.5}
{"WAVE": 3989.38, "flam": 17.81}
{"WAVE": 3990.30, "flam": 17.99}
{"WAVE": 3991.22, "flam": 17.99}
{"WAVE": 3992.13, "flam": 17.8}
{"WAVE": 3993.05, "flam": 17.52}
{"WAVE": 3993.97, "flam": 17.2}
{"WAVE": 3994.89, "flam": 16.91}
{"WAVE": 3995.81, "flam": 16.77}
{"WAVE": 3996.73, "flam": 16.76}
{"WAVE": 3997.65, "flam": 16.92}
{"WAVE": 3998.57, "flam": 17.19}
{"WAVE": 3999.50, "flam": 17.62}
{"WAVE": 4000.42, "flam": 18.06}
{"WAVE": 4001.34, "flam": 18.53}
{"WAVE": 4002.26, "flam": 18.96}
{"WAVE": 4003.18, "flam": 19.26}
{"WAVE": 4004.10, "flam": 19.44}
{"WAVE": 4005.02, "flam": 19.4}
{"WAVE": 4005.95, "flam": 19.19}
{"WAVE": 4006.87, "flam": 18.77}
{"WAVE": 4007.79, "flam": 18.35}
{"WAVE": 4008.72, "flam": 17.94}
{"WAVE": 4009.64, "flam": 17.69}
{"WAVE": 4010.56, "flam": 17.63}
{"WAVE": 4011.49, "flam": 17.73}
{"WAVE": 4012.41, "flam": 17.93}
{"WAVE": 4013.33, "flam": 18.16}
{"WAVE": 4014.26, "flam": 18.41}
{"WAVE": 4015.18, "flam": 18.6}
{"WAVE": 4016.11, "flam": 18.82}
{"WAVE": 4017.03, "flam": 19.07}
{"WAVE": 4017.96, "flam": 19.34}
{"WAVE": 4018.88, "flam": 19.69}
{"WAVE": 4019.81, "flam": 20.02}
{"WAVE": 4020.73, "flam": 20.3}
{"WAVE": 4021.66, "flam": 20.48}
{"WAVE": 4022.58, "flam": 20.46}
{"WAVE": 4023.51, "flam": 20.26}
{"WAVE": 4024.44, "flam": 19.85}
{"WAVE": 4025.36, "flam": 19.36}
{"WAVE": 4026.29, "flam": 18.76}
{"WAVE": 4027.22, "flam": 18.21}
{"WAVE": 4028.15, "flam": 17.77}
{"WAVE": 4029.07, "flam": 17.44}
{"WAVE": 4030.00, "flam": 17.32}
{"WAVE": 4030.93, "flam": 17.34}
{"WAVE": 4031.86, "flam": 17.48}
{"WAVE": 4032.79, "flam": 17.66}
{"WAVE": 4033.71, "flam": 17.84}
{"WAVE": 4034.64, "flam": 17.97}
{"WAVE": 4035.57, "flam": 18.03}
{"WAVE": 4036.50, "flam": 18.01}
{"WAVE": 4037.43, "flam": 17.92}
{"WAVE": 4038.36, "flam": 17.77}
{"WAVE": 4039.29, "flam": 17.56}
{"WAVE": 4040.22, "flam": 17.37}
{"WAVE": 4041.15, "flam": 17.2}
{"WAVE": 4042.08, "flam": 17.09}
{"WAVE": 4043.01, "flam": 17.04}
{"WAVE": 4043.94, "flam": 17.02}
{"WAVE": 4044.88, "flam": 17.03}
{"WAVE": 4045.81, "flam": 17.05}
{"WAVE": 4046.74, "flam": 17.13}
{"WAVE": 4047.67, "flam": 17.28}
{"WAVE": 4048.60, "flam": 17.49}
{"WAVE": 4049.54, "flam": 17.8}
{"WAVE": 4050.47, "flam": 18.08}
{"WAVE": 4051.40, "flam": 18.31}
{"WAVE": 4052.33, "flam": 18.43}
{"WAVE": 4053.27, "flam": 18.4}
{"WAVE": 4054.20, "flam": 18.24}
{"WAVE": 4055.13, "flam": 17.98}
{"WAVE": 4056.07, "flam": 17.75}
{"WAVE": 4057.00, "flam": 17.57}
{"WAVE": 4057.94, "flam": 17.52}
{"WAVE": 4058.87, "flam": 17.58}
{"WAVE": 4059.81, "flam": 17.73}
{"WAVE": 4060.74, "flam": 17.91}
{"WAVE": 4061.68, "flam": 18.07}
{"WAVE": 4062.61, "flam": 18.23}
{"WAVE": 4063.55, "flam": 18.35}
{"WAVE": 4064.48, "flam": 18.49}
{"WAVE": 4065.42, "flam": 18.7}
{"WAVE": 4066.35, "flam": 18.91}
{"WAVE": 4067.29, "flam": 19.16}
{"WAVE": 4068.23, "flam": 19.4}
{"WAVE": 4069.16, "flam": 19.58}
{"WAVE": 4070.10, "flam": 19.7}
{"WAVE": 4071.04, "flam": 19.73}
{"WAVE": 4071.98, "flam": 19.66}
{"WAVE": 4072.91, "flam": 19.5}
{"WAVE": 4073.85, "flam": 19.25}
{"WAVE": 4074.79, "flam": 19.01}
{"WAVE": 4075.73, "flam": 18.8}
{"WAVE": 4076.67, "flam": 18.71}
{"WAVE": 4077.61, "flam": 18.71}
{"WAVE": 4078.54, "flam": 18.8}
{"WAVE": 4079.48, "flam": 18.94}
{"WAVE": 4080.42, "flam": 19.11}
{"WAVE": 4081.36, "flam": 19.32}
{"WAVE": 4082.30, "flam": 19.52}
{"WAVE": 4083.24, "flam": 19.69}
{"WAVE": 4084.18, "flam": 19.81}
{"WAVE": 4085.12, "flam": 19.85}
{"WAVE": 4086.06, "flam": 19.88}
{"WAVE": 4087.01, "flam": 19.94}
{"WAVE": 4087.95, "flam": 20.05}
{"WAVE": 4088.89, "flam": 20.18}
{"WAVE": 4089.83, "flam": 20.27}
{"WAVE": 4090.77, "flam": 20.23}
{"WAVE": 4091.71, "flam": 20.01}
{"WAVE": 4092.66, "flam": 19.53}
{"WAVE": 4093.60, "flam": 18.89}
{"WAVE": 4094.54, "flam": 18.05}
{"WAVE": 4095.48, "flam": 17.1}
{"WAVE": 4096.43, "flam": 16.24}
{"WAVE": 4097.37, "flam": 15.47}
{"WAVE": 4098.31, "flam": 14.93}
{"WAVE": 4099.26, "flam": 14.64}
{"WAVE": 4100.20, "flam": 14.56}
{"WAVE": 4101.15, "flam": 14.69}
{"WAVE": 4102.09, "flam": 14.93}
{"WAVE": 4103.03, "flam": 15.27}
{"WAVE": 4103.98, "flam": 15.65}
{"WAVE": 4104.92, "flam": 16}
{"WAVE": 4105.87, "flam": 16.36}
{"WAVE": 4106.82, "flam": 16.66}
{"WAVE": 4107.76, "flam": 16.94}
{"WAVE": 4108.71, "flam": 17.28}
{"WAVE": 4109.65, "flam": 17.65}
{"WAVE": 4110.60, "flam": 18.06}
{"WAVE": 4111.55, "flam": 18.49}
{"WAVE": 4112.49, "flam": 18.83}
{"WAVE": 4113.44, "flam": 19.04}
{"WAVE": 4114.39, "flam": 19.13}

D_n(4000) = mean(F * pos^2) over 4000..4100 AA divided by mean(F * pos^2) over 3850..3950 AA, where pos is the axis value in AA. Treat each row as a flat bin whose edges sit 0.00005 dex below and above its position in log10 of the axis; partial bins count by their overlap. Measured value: 1.7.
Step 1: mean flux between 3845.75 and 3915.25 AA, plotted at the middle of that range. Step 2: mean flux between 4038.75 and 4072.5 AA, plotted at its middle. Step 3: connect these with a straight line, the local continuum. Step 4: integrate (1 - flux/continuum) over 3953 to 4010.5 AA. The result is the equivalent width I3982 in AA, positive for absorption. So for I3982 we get 5.6 AA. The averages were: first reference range 12.1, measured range 14.2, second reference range 18.1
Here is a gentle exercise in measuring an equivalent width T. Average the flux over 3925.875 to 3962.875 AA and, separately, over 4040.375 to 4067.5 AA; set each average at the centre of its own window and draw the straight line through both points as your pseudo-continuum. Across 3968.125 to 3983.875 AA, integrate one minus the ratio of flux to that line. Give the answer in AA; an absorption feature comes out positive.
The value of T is 2.5 AA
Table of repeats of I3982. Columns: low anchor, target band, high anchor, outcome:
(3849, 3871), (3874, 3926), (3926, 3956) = -4.9 AA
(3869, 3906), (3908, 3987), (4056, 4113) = 9.5 AA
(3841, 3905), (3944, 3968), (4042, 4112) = 3.5 AA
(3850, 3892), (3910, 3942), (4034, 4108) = 3.7 AA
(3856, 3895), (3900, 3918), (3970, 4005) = -2.0 AA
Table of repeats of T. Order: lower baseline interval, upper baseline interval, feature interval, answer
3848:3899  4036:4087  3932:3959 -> 4.17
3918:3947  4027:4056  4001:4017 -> -2.93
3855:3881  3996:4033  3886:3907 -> 0.69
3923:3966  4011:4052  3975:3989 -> -0.89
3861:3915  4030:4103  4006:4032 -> -3.32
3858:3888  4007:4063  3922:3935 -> 3.28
